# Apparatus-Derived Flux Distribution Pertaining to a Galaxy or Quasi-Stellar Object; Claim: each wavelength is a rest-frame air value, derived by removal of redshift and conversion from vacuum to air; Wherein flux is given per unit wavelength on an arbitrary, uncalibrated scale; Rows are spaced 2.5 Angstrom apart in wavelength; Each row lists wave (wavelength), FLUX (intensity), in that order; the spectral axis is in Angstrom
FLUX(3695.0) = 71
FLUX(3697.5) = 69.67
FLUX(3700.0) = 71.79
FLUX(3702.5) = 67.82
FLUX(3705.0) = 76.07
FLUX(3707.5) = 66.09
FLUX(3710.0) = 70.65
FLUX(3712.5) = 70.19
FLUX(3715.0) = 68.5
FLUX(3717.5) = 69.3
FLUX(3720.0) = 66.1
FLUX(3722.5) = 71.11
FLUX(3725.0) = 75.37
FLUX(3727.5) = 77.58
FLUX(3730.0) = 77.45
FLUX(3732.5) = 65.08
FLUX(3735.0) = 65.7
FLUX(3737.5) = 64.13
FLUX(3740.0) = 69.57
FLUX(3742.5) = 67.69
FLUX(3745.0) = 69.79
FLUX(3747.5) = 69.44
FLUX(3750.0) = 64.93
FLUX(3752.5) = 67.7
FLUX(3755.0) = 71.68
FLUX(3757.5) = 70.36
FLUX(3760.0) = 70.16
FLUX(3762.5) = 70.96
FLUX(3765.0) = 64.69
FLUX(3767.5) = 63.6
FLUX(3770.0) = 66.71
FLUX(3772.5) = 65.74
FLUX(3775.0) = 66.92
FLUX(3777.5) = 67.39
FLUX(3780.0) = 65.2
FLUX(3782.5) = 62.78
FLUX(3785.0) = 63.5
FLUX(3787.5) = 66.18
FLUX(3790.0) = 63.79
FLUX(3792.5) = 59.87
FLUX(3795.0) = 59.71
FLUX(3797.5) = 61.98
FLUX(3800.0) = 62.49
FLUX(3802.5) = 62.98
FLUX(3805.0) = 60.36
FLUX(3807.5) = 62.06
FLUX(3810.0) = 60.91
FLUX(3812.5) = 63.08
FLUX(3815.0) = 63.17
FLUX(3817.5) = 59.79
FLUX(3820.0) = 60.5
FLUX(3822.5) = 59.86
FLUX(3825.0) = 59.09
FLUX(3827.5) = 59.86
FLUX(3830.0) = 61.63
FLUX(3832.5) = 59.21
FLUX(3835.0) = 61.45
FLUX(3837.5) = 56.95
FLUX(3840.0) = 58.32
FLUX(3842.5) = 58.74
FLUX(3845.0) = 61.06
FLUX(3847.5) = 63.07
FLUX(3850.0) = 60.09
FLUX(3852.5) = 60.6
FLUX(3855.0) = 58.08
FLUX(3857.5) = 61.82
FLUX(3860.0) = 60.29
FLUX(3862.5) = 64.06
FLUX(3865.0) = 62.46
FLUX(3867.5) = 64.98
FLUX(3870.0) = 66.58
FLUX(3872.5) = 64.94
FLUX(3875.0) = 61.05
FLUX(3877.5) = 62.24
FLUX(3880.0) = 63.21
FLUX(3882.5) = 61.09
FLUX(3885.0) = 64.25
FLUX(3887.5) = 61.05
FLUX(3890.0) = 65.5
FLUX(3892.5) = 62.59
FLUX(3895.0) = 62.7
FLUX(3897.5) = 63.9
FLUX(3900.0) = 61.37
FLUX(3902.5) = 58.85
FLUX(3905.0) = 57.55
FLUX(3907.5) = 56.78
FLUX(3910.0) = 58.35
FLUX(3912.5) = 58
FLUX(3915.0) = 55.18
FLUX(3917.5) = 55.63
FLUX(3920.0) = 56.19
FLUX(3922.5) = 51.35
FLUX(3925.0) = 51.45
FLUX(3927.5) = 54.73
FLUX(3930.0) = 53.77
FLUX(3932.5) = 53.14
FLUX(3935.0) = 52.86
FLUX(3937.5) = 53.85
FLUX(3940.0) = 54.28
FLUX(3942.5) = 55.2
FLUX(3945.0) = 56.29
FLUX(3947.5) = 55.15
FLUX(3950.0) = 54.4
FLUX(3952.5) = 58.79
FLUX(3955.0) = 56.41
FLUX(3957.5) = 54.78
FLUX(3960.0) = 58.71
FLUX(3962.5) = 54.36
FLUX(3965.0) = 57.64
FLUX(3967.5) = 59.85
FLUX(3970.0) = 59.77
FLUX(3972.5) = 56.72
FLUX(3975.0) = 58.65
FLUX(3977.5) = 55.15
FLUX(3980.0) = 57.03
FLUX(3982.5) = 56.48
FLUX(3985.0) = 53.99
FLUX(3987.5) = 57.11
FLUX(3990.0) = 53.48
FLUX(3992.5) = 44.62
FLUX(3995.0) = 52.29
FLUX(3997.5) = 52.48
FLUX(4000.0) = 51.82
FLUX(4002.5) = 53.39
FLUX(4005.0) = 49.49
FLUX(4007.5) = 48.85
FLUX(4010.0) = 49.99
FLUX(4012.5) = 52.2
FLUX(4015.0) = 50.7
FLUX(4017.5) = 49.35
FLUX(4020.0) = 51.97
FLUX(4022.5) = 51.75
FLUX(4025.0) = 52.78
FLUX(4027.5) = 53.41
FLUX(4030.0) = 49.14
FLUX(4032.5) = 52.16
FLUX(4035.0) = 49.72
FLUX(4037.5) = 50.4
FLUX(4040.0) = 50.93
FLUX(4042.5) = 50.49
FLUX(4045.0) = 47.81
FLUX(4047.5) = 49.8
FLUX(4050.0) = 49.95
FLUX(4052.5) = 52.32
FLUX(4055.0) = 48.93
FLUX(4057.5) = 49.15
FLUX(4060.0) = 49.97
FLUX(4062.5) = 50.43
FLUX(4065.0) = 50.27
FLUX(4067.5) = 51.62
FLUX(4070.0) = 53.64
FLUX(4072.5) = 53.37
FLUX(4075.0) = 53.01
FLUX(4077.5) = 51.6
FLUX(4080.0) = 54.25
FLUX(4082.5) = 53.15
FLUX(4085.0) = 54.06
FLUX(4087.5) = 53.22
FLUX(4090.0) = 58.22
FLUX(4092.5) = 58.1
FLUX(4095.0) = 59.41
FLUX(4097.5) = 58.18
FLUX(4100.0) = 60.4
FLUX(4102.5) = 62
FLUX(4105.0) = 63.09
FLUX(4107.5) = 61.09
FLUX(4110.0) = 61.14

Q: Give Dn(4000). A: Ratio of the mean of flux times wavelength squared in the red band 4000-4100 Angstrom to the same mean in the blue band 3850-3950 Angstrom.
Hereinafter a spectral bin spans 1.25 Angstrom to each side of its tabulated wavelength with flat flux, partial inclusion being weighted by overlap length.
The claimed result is 0.95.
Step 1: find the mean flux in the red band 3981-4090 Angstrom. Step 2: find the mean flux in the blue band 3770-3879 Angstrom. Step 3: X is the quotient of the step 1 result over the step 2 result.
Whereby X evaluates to 0.83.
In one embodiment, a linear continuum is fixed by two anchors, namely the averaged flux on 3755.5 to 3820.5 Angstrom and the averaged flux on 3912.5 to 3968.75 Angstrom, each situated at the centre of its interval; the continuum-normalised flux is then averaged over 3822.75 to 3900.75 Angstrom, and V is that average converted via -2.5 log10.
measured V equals -0.03 mag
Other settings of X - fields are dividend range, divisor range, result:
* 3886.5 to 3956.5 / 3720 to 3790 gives 0.84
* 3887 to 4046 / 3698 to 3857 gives 0.84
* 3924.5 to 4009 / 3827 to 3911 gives 0.89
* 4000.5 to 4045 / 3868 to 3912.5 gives 0.82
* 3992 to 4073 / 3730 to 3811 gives 0.77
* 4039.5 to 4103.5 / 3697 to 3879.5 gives 0.82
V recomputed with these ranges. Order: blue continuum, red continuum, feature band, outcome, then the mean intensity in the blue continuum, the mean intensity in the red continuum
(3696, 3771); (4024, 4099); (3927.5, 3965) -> 0.059 mag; 69.3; 52.3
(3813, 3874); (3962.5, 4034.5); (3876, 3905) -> -0.062 mag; 61.1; 53.3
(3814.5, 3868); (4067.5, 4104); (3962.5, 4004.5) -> 0.056 mag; 60.6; 55.8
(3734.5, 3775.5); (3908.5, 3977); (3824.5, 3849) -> 0.045 mag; 67.7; 55.8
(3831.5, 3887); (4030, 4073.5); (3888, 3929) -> 0.012 mag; 61.6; 50.6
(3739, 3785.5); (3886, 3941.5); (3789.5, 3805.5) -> 0.059 mag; 67.4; 57.3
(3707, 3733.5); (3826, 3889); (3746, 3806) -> 0.027 mag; 70.9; 61.5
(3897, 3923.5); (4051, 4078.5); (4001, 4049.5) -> 0.044 mag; 57.4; 51.3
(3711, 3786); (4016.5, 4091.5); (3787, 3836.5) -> 0.061 mag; 68.3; 51.6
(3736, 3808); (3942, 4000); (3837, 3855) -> 0.037 mag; 65.6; 55.5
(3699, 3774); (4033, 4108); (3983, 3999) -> 0.094 mag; 69.2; 53.5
